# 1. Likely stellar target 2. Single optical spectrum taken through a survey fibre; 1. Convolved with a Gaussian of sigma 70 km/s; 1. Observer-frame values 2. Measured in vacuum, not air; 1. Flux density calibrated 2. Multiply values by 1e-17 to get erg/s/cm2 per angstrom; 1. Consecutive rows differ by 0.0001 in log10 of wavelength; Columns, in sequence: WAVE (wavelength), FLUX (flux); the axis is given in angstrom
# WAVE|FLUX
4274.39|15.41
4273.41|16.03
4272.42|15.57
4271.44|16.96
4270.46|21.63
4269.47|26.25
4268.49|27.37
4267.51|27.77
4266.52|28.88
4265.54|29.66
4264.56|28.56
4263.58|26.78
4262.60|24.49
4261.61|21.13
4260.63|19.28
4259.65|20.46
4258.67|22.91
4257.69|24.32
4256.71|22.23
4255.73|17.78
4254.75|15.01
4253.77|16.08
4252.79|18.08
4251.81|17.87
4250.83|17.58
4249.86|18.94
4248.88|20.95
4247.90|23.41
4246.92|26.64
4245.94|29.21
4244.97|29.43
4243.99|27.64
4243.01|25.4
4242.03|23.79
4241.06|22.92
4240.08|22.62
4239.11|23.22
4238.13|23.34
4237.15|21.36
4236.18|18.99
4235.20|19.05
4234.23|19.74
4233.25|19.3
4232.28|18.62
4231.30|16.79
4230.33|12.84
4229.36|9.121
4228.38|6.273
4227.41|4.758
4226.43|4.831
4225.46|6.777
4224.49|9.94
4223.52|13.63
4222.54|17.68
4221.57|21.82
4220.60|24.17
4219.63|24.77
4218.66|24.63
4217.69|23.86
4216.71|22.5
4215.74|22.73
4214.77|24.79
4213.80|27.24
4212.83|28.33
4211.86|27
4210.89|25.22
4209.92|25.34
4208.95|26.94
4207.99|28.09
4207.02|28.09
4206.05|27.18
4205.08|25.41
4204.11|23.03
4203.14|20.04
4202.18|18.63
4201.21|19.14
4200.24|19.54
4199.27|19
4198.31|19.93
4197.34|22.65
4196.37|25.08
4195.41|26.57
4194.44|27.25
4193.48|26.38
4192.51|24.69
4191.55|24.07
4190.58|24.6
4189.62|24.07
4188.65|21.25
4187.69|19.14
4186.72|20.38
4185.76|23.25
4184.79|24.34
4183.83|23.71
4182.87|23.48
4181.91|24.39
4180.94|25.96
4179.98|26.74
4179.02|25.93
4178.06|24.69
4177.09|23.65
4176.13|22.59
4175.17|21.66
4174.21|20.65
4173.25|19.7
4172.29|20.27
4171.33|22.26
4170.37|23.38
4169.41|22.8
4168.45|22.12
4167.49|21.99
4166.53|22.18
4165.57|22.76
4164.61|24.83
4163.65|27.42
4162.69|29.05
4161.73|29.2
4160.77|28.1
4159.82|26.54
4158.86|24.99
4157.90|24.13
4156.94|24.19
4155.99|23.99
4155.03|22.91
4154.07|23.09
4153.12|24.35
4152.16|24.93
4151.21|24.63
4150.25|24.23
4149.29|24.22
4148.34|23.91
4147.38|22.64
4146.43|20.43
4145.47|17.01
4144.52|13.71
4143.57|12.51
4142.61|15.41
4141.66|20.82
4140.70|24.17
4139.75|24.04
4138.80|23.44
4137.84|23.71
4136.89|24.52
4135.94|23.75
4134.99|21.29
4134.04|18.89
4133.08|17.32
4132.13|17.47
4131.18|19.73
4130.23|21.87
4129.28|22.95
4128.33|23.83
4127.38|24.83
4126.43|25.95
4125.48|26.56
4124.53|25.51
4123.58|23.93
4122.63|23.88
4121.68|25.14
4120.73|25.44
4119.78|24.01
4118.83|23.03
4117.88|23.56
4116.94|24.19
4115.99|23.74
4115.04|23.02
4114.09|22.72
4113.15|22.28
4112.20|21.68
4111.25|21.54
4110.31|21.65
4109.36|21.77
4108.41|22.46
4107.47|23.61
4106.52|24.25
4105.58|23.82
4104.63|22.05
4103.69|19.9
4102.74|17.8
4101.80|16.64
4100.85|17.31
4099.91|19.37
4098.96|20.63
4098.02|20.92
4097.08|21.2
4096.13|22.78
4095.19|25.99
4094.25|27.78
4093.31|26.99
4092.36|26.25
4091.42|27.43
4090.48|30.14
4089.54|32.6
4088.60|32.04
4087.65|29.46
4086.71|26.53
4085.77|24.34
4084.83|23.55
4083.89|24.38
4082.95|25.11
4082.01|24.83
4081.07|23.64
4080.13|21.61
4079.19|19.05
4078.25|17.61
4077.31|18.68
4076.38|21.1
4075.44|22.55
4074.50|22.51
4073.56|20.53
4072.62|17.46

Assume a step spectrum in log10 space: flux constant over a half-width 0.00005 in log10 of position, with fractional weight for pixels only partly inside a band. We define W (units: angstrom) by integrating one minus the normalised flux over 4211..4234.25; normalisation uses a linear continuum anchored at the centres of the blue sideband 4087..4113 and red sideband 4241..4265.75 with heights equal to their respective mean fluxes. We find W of 4.8 angstrom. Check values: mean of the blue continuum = 23.6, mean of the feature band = 18.1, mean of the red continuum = 22.6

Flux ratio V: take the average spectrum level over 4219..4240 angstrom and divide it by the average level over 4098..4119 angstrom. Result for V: 0.75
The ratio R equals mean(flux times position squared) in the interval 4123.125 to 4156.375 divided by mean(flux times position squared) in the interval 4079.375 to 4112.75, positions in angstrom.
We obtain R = 1.0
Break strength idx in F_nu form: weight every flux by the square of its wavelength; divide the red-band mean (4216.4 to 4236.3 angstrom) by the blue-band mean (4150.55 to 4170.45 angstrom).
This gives 0.7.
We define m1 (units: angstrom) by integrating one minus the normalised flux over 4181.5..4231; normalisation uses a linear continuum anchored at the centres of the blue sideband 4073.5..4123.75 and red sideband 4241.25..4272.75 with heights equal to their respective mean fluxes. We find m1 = 3.75 angstrom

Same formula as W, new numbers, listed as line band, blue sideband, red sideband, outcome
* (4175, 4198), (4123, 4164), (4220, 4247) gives -3.6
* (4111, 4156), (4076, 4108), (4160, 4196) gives 2.5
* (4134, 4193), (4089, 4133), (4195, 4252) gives -2.2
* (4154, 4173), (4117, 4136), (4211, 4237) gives -2.8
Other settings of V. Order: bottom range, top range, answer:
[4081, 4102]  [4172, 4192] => 0.93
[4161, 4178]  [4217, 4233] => 0.65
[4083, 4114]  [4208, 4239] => 0.81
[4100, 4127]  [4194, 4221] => 1.06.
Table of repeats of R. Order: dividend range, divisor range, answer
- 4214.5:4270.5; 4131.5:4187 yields 0.94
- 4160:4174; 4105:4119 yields 1.08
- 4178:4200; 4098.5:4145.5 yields 1.12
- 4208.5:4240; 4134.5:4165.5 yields 0.86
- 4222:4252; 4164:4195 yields 0.82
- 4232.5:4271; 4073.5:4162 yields 1.06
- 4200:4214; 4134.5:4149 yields 1.22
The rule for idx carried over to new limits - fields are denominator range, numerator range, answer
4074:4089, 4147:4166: 1.10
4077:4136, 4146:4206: 1.05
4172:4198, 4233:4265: 0.96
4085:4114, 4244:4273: 1.03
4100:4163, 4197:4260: 0.96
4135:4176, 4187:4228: 0.98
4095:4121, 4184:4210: 1.11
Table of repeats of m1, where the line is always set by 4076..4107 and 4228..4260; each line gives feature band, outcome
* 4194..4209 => -1.5 angstrom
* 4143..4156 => 0.5 angstrom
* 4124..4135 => 0.3 angstrom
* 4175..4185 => -1.2 angstrom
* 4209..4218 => -1.8 angstrom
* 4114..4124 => -0.4 angstrom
